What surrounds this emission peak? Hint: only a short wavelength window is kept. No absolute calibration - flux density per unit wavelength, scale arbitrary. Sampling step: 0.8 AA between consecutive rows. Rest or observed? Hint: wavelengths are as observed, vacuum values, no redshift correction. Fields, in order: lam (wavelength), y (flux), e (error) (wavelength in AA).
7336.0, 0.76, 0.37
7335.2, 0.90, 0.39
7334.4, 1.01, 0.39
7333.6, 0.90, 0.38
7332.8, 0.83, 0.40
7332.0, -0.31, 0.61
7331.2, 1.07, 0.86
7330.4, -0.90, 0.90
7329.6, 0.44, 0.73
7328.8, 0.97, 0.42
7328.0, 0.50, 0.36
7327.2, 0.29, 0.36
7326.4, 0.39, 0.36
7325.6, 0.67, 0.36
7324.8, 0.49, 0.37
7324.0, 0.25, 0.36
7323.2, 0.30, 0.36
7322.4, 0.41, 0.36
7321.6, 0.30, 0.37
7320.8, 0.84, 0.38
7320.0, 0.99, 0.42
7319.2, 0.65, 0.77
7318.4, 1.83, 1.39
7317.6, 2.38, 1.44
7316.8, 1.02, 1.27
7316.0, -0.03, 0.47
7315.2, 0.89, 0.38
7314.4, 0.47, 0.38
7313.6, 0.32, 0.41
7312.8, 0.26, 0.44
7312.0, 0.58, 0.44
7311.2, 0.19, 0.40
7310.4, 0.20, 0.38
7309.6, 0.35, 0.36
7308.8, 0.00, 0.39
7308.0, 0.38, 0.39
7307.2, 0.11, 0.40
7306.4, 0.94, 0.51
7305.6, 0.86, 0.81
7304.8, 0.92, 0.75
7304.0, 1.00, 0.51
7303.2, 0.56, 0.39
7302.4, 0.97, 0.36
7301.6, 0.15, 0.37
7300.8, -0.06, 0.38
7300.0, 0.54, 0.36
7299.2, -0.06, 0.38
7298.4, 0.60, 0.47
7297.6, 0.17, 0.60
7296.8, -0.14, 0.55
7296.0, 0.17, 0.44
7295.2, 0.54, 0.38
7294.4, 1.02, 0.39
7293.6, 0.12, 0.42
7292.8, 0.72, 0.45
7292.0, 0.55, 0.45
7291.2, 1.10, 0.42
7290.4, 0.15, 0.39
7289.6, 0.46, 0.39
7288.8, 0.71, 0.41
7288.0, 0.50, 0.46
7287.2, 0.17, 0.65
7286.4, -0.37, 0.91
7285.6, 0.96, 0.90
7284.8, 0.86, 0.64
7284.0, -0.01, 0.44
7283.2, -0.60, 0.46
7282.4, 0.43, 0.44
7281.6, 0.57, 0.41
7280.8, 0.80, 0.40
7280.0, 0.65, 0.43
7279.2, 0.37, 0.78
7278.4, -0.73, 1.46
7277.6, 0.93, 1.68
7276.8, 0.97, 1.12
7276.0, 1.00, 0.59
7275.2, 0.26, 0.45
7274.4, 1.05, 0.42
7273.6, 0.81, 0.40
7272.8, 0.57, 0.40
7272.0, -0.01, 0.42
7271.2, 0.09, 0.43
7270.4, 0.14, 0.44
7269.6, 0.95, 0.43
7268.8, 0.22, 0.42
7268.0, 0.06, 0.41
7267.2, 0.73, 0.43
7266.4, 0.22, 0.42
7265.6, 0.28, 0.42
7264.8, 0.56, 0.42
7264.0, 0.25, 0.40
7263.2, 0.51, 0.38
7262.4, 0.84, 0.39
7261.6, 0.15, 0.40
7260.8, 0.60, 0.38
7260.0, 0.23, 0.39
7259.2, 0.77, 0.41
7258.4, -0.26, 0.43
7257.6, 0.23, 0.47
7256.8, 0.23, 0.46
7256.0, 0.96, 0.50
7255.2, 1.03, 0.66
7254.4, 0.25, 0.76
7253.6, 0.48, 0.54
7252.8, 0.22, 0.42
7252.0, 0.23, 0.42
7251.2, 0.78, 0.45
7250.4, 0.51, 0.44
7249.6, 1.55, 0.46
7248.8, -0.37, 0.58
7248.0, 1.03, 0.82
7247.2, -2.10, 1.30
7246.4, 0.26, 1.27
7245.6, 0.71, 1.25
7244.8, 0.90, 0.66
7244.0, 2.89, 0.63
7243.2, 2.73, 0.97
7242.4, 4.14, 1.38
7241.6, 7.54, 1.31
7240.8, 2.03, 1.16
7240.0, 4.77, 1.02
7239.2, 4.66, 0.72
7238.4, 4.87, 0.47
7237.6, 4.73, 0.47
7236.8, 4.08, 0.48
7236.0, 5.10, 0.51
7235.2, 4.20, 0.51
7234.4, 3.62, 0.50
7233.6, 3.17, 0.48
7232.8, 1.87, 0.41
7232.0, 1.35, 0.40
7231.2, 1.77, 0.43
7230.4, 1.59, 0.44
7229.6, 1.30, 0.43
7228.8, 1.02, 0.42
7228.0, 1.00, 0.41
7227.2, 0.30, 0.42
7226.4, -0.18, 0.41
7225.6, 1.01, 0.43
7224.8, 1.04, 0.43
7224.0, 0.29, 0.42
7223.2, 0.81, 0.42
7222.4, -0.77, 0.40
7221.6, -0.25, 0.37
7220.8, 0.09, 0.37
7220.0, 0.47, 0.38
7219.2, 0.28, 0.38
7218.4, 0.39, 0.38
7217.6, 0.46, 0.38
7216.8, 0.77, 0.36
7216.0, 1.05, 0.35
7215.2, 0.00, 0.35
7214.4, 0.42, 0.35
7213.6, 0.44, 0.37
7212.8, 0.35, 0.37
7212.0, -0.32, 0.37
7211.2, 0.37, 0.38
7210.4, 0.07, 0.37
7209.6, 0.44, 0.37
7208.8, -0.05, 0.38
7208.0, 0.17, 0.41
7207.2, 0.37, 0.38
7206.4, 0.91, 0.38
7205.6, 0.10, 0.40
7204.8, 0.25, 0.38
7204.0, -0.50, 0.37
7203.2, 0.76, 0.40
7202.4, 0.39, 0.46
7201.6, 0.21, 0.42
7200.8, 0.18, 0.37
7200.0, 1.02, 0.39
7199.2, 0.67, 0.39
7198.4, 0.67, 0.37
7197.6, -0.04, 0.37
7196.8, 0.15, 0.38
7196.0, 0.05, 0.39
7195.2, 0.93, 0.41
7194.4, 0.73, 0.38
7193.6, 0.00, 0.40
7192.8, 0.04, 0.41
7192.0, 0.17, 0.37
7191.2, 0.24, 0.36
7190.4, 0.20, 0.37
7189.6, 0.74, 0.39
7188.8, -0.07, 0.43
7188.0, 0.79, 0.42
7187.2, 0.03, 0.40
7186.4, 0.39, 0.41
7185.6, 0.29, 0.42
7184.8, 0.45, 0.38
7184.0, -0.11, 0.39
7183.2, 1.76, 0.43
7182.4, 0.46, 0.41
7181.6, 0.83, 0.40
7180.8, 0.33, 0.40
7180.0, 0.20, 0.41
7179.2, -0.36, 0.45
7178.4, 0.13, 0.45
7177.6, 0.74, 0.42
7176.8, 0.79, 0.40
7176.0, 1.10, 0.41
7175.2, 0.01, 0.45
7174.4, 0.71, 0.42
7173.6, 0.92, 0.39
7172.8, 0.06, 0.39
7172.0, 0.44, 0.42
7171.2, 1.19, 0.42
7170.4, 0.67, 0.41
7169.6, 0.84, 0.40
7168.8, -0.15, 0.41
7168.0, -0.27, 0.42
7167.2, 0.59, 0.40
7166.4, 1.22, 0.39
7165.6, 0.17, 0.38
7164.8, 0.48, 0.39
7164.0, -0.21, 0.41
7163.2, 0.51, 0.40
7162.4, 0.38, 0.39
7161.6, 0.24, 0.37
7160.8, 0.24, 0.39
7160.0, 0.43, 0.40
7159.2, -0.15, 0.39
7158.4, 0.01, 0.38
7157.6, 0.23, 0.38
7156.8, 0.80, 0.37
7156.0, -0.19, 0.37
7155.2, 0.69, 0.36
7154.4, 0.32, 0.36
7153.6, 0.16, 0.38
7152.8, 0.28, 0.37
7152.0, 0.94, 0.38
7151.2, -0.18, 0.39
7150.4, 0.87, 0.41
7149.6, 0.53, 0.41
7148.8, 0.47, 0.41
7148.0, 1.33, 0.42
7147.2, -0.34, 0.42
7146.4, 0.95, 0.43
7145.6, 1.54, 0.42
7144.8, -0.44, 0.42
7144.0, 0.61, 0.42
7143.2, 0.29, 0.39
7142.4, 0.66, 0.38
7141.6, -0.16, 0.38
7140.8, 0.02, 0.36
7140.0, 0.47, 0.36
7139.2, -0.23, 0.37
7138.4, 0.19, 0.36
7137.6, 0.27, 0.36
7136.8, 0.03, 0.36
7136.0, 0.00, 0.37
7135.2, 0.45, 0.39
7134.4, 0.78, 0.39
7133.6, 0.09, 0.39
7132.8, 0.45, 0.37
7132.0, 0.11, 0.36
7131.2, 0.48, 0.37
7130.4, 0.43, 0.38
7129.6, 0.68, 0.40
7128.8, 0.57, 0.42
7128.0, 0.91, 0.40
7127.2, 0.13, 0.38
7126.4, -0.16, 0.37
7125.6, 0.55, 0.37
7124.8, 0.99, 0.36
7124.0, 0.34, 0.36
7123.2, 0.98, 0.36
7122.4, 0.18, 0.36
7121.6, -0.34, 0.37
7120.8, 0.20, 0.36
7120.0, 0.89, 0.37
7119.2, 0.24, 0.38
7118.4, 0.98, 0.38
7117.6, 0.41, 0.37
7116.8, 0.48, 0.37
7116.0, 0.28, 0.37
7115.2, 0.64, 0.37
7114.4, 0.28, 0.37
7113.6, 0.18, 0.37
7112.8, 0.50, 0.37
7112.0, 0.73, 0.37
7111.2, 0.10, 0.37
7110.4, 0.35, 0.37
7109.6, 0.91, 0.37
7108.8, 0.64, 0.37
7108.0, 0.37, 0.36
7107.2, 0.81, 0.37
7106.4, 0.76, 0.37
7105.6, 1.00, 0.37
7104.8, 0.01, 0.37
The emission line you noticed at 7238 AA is [O II]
